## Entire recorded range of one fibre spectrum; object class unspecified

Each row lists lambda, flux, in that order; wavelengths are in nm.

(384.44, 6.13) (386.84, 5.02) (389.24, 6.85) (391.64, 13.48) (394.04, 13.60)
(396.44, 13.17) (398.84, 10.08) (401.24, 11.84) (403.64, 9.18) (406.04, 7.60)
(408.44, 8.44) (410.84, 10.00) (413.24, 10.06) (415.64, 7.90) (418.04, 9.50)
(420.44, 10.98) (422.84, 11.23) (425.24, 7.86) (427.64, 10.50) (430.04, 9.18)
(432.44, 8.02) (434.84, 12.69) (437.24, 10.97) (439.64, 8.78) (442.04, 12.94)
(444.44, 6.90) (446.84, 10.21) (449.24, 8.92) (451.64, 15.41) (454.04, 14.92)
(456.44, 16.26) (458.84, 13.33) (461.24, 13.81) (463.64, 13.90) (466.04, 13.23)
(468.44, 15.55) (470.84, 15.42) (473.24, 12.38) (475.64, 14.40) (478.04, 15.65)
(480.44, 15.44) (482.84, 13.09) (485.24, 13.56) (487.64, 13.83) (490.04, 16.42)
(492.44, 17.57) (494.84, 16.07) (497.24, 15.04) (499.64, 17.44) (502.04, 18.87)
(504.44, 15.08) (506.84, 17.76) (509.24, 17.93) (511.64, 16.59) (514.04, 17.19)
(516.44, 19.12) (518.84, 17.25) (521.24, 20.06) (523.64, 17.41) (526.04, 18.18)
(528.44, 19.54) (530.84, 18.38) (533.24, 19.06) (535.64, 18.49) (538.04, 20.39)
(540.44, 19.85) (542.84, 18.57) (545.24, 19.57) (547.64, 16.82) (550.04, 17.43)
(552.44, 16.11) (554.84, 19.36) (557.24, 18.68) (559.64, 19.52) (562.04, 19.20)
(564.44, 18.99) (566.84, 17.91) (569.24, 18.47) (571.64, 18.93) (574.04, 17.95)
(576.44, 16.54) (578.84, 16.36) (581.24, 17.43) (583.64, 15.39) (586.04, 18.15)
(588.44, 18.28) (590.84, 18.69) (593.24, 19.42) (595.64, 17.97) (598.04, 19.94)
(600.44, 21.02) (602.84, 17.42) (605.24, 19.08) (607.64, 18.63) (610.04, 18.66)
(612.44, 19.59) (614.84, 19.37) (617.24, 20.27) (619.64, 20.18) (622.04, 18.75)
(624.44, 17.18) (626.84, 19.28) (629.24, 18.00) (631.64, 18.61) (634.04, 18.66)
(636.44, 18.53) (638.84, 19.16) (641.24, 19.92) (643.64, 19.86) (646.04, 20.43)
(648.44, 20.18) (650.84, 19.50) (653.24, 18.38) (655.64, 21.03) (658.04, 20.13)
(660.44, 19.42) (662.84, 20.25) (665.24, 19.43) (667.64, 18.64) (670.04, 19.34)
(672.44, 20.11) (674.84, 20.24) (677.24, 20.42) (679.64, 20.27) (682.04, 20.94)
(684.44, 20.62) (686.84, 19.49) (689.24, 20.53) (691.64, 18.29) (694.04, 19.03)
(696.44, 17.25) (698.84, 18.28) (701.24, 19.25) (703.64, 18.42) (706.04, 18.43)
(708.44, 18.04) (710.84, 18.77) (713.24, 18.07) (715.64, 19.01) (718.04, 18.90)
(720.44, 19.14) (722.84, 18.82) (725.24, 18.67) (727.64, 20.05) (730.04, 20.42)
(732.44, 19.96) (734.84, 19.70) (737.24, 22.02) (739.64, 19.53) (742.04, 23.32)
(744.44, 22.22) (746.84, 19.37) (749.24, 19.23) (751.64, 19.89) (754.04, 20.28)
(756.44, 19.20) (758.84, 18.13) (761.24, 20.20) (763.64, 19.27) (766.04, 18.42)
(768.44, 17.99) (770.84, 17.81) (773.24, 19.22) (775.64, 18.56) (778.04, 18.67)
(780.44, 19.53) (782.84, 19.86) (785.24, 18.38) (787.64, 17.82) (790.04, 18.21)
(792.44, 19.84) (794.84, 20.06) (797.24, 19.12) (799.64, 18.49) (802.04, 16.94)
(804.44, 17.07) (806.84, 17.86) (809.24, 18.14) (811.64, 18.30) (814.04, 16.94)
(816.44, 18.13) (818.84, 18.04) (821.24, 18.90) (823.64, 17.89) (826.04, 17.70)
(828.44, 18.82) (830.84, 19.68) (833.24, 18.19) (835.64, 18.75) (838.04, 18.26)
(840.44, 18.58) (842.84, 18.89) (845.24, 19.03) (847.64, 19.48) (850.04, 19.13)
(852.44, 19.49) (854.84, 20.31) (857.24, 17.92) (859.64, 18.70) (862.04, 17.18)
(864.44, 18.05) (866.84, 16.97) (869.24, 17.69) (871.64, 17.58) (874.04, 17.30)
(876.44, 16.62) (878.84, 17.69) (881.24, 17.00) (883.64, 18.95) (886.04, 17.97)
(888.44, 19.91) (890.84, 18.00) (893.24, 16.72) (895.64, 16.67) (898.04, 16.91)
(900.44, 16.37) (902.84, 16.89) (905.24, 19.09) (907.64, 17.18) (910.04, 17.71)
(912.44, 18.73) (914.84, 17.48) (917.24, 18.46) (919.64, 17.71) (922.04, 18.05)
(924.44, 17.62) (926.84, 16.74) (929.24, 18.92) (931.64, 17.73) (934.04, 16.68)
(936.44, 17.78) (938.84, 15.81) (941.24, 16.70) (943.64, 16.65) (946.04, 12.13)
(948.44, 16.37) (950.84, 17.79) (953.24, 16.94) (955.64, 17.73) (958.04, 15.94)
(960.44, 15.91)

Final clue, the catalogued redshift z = 0.129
